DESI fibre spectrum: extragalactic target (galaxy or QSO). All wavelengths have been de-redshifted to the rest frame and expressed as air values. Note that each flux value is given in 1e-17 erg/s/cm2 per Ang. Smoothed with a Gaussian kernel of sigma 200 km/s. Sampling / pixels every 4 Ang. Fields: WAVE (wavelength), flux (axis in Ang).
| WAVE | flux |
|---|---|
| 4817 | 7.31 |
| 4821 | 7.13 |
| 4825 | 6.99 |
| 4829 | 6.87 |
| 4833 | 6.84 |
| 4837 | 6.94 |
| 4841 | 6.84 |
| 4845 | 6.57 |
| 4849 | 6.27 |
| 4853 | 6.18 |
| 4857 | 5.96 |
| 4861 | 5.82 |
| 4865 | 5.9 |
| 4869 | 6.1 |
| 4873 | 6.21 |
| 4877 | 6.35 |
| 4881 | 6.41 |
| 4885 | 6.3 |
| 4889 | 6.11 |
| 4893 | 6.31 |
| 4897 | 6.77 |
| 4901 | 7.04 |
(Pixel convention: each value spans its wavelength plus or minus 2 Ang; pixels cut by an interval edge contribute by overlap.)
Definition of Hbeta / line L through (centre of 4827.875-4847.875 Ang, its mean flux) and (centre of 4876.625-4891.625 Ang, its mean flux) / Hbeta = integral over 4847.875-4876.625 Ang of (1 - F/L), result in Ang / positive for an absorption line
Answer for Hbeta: 2.0 Ang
